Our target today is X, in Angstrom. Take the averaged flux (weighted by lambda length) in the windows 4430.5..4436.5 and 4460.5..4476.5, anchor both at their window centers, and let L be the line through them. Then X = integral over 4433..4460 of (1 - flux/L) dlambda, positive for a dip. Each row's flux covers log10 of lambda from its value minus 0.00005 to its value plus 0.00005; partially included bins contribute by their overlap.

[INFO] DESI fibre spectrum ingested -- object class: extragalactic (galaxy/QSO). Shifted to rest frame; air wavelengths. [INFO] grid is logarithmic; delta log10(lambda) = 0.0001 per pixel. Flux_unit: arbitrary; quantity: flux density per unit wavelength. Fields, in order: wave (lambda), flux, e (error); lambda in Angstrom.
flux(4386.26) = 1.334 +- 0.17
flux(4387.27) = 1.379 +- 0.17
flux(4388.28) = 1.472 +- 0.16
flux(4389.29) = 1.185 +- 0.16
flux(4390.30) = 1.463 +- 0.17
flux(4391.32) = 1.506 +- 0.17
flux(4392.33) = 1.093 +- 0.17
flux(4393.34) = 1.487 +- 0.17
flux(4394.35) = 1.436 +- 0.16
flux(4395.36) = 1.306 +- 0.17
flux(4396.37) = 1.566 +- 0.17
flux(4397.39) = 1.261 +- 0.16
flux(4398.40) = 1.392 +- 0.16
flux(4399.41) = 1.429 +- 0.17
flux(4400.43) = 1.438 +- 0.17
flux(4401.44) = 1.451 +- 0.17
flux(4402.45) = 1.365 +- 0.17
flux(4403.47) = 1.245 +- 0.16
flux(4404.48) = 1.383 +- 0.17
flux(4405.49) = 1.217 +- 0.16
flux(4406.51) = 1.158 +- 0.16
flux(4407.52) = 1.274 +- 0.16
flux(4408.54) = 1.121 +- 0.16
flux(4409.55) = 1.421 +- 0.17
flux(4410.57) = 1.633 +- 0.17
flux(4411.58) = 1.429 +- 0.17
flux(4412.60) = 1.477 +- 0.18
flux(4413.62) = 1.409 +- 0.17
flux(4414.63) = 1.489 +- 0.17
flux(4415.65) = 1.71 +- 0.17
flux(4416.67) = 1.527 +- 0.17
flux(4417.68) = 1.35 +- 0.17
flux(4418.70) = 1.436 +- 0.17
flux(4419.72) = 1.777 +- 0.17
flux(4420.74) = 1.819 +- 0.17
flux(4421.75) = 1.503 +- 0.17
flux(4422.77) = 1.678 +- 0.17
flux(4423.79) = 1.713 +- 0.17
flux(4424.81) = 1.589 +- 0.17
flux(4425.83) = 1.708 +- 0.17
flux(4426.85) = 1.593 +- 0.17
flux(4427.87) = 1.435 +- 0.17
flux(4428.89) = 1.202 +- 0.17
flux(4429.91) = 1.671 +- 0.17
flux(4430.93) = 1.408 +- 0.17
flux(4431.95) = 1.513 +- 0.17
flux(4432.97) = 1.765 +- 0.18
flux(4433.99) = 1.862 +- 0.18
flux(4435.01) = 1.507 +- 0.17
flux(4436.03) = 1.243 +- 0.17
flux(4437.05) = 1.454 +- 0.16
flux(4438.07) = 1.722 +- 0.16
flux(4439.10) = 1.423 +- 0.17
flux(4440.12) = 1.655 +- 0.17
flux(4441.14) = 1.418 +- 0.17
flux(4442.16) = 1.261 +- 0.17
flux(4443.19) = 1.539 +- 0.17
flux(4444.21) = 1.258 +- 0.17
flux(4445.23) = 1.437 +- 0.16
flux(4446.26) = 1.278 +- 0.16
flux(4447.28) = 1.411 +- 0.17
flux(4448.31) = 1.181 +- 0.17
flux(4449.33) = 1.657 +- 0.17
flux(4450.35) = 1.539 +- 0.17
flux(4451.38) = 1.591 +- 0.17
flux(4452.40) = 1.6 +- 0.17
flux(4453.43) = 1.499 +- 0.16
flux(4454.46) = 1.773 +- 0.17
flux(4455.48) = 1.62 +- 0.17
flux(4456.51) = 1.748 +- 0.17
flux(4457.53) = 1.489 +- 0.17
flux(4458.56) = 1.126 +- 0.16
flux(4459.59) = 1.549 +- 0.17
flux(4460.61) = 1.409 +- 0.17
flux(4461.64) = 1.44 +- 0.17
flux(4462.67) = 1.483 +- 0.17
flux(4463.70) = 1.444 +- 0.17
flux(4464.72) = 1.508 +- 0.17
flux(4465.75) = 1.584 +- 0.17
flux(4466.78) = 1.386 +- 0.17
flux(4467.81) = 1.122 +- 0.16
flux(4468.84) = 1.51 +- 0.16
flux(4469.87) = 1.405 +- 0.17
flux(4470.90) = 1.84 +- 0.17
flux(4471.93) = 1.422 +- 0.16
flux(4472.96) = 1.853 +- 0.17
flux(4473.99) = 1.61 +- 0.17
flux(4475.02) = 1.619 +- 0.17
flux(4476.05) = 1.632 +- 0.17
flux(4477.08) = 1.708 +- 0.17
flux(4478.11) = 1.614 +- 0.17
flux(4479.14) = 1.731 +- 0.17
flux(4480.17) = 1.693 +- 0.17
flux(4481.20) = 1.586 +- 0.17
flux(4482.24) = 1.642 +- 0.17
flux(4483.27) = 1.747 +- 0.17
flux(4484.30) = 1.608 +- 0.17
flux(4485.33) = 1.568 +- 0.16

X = 0.7 Angstrom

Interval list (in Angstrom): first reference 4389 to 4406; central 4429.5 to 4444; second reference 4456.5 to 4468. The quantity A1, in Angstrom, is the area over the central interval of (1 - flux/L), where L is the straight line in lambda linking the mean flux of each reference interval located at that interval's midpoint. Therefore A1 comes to -1.2 Angstrom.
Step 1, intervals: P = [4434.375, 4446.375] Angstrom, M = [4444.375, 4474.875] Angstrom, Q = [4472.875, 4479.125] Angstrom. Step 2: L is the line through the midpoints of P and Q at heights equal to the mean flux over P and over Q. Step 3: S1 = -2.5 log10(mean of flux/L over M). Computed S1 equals 0.05 mag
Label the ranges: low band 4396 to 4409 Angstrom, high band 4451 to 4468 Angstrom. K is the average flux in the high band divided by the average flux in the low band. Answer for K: 1.13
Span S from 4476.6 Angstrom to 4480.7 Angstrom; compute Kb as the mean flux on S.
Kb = 1.69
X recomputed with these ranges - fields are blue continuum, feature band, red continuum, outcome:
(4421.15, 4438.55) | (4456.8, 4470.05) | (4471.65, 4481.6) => 1.7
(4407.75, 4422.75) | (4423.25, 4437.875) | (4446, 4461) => -0.4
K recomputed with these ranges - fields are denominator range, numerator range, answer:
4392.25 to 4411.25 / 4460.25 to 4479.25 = 1.13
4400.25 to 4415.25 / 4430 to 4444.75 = 1.10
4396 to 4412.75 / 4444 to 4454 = 1.06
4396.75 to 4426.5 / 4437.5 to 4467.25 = 1.01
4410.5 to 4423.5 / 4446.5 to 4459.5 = 0.97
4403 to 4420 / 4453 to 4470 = 1.05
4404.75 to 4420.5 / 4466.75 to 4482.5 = 1.11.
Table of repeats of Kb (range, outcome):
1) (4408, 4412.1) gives 1.4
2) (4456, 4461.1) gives 1.47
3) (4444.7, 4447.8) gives 1.37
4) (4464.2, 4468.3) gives 1.4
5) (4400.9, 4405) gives 1.36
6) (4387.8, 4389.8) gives 1.33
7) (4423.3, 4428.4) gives 1.6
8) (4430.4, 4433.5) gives 1.57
